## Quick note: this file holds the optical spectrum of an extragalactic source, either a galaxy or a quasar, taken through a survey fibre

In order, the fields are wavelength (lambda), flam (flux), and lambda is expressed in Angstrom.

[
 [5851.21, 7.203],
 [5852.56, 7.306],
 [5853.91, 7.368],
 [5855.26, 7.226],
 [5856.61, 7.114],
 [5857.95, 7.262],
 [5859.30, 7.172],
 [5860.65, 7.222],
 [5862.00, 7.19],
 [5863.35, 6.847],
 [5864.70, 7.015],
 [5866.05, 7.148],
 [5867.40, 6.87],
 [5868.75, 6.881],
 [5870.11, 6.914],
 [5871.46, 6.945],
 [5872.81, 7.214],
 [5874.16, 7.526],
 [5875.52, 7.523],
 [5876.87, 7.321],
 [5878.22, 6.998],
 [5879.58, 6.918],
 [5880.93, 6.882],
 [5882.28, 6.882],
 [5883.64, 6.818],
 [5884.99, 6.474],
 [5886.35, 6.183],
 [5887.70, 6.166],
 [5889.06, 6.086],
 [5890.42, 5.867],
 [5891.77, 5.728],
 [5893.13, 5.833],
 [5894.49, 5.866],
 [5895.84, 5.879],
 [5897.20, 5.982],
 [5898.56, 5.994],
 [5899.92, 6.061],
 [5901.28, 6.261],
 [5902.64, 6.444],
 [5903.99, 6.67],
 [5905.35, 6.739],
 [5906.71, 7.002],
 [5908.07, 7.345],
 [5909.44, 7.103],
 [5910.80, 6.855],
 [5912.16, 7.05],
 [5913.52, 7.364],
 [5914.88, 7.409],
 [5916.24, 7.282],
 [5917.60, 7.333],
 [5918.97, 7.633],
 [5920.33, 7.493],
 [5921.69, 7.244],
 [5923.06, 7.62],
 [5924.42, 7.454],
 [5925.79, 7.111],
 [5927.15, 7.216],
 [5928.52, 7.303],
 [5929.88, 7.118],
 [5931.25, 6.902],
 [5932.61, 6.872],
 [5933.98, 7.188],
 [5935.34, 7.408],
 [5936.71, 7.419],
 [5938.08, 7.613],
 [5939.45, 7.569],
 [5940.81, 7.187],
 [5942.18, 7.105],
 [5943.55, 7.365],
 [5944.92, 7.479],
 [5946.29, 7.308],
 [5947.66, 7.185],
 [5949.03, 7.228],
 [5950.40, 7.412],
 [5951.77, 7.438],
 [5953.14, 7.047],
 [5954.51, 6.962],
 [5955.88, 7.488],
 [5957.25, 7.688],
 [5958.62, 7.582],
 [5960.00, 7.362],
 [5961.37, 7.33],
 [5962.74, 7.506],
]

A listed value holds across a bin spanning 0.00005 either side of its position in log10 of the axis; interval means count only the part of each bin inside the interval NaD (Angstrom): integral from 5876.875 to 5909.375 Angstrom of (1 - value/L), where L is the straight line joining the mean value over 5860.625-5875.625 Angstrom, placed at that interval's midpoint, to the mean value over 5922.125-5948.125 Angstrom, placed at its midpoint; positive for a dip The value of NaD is 3.32 Angstrom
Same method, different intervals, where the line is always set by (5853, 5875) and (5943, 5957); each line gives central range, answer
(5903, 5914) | 0.34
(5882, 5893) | 1.44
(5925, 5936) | 0.18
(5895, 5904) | 1.32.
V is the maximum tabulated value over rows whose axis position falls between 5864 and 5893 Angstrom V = 7.526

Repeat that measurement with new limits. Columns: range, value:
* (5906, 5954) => 7.633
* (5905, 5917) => 7.409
